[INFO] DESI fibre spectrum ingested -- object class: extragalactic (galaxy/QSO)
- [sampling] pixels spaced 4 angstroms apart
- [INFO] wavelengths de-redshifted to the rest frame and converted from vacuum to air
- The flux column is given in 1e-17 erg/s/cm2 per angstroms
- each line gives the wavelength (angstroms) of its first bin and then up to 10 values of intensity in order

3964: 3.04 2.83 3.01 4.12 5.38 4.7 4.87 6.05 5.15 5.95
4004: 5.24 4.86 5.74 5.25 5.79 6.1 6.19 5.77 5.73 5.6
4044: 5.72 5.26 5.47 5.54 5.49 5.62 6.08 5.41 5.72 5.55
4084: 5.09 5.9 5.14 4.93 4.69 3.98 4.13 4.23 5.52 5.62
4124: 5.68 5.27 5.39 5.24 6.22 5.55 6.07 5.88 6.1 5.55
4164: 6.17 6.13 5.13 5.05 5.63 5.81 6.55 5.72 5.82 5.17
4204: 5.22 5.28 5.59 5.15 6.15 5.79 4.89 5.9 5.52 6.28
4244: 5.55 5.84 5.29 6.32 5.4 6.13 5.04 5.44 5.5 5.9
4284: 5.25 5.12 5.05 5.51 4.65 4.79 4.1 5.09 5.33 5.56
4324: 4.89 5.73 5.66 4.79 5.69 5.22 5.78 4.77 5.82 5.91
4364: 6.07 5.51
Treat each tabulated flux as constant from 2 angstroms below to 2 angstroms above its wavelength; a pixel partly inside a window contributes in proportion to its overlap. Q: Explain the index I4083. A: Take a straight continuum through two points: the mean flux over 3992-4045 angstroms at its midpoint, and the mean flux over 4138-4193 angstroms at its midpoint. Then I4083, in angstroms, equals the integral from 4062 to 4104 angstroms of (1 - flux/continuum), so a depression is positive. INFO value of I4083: 2.8 angstroms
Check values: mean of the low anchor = 5.64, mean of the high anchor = 5.83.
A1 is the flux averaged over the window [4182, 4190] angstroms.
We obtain 6.18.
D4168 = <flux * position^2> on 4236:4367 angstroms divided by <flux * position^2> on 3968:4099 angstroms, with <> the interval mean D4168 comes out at 1.15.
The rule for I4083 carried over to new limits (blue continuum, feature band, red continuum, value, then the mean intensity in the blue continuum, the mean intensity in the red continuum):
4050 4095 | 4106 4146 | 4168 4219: 1.8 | 5.53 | 5.55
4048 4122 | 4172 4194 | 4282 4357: -2.0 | 5.23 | 5.19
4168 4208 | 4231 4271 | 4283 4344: -2.6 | 5.58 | 5.15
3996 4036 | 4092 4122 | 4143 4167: 5.5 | 5.63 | 5.91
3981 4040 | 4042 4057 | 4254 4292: 0.1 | 5.53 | 5.54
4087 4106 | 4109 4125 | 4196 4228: -0.6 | 4.88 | 5.46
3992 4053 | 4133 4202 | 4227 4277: -1.5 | 5.61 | 5.64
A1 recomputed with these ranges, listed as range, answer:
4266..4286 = 5.43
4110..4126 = 5.26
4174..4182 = 5.34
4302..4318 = 4.83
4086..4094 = 5.52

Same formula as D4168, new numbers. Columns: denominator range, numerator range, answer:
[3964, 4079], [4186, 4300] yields 1.17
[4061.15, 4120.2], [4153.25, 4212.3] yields 1.15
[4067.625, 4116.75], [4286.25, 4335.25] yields 1.12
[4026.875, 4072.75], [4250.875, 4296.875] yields 1.08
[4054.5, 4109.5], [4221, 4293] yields 1.16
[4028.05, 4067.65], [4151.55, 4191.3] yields 1.09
